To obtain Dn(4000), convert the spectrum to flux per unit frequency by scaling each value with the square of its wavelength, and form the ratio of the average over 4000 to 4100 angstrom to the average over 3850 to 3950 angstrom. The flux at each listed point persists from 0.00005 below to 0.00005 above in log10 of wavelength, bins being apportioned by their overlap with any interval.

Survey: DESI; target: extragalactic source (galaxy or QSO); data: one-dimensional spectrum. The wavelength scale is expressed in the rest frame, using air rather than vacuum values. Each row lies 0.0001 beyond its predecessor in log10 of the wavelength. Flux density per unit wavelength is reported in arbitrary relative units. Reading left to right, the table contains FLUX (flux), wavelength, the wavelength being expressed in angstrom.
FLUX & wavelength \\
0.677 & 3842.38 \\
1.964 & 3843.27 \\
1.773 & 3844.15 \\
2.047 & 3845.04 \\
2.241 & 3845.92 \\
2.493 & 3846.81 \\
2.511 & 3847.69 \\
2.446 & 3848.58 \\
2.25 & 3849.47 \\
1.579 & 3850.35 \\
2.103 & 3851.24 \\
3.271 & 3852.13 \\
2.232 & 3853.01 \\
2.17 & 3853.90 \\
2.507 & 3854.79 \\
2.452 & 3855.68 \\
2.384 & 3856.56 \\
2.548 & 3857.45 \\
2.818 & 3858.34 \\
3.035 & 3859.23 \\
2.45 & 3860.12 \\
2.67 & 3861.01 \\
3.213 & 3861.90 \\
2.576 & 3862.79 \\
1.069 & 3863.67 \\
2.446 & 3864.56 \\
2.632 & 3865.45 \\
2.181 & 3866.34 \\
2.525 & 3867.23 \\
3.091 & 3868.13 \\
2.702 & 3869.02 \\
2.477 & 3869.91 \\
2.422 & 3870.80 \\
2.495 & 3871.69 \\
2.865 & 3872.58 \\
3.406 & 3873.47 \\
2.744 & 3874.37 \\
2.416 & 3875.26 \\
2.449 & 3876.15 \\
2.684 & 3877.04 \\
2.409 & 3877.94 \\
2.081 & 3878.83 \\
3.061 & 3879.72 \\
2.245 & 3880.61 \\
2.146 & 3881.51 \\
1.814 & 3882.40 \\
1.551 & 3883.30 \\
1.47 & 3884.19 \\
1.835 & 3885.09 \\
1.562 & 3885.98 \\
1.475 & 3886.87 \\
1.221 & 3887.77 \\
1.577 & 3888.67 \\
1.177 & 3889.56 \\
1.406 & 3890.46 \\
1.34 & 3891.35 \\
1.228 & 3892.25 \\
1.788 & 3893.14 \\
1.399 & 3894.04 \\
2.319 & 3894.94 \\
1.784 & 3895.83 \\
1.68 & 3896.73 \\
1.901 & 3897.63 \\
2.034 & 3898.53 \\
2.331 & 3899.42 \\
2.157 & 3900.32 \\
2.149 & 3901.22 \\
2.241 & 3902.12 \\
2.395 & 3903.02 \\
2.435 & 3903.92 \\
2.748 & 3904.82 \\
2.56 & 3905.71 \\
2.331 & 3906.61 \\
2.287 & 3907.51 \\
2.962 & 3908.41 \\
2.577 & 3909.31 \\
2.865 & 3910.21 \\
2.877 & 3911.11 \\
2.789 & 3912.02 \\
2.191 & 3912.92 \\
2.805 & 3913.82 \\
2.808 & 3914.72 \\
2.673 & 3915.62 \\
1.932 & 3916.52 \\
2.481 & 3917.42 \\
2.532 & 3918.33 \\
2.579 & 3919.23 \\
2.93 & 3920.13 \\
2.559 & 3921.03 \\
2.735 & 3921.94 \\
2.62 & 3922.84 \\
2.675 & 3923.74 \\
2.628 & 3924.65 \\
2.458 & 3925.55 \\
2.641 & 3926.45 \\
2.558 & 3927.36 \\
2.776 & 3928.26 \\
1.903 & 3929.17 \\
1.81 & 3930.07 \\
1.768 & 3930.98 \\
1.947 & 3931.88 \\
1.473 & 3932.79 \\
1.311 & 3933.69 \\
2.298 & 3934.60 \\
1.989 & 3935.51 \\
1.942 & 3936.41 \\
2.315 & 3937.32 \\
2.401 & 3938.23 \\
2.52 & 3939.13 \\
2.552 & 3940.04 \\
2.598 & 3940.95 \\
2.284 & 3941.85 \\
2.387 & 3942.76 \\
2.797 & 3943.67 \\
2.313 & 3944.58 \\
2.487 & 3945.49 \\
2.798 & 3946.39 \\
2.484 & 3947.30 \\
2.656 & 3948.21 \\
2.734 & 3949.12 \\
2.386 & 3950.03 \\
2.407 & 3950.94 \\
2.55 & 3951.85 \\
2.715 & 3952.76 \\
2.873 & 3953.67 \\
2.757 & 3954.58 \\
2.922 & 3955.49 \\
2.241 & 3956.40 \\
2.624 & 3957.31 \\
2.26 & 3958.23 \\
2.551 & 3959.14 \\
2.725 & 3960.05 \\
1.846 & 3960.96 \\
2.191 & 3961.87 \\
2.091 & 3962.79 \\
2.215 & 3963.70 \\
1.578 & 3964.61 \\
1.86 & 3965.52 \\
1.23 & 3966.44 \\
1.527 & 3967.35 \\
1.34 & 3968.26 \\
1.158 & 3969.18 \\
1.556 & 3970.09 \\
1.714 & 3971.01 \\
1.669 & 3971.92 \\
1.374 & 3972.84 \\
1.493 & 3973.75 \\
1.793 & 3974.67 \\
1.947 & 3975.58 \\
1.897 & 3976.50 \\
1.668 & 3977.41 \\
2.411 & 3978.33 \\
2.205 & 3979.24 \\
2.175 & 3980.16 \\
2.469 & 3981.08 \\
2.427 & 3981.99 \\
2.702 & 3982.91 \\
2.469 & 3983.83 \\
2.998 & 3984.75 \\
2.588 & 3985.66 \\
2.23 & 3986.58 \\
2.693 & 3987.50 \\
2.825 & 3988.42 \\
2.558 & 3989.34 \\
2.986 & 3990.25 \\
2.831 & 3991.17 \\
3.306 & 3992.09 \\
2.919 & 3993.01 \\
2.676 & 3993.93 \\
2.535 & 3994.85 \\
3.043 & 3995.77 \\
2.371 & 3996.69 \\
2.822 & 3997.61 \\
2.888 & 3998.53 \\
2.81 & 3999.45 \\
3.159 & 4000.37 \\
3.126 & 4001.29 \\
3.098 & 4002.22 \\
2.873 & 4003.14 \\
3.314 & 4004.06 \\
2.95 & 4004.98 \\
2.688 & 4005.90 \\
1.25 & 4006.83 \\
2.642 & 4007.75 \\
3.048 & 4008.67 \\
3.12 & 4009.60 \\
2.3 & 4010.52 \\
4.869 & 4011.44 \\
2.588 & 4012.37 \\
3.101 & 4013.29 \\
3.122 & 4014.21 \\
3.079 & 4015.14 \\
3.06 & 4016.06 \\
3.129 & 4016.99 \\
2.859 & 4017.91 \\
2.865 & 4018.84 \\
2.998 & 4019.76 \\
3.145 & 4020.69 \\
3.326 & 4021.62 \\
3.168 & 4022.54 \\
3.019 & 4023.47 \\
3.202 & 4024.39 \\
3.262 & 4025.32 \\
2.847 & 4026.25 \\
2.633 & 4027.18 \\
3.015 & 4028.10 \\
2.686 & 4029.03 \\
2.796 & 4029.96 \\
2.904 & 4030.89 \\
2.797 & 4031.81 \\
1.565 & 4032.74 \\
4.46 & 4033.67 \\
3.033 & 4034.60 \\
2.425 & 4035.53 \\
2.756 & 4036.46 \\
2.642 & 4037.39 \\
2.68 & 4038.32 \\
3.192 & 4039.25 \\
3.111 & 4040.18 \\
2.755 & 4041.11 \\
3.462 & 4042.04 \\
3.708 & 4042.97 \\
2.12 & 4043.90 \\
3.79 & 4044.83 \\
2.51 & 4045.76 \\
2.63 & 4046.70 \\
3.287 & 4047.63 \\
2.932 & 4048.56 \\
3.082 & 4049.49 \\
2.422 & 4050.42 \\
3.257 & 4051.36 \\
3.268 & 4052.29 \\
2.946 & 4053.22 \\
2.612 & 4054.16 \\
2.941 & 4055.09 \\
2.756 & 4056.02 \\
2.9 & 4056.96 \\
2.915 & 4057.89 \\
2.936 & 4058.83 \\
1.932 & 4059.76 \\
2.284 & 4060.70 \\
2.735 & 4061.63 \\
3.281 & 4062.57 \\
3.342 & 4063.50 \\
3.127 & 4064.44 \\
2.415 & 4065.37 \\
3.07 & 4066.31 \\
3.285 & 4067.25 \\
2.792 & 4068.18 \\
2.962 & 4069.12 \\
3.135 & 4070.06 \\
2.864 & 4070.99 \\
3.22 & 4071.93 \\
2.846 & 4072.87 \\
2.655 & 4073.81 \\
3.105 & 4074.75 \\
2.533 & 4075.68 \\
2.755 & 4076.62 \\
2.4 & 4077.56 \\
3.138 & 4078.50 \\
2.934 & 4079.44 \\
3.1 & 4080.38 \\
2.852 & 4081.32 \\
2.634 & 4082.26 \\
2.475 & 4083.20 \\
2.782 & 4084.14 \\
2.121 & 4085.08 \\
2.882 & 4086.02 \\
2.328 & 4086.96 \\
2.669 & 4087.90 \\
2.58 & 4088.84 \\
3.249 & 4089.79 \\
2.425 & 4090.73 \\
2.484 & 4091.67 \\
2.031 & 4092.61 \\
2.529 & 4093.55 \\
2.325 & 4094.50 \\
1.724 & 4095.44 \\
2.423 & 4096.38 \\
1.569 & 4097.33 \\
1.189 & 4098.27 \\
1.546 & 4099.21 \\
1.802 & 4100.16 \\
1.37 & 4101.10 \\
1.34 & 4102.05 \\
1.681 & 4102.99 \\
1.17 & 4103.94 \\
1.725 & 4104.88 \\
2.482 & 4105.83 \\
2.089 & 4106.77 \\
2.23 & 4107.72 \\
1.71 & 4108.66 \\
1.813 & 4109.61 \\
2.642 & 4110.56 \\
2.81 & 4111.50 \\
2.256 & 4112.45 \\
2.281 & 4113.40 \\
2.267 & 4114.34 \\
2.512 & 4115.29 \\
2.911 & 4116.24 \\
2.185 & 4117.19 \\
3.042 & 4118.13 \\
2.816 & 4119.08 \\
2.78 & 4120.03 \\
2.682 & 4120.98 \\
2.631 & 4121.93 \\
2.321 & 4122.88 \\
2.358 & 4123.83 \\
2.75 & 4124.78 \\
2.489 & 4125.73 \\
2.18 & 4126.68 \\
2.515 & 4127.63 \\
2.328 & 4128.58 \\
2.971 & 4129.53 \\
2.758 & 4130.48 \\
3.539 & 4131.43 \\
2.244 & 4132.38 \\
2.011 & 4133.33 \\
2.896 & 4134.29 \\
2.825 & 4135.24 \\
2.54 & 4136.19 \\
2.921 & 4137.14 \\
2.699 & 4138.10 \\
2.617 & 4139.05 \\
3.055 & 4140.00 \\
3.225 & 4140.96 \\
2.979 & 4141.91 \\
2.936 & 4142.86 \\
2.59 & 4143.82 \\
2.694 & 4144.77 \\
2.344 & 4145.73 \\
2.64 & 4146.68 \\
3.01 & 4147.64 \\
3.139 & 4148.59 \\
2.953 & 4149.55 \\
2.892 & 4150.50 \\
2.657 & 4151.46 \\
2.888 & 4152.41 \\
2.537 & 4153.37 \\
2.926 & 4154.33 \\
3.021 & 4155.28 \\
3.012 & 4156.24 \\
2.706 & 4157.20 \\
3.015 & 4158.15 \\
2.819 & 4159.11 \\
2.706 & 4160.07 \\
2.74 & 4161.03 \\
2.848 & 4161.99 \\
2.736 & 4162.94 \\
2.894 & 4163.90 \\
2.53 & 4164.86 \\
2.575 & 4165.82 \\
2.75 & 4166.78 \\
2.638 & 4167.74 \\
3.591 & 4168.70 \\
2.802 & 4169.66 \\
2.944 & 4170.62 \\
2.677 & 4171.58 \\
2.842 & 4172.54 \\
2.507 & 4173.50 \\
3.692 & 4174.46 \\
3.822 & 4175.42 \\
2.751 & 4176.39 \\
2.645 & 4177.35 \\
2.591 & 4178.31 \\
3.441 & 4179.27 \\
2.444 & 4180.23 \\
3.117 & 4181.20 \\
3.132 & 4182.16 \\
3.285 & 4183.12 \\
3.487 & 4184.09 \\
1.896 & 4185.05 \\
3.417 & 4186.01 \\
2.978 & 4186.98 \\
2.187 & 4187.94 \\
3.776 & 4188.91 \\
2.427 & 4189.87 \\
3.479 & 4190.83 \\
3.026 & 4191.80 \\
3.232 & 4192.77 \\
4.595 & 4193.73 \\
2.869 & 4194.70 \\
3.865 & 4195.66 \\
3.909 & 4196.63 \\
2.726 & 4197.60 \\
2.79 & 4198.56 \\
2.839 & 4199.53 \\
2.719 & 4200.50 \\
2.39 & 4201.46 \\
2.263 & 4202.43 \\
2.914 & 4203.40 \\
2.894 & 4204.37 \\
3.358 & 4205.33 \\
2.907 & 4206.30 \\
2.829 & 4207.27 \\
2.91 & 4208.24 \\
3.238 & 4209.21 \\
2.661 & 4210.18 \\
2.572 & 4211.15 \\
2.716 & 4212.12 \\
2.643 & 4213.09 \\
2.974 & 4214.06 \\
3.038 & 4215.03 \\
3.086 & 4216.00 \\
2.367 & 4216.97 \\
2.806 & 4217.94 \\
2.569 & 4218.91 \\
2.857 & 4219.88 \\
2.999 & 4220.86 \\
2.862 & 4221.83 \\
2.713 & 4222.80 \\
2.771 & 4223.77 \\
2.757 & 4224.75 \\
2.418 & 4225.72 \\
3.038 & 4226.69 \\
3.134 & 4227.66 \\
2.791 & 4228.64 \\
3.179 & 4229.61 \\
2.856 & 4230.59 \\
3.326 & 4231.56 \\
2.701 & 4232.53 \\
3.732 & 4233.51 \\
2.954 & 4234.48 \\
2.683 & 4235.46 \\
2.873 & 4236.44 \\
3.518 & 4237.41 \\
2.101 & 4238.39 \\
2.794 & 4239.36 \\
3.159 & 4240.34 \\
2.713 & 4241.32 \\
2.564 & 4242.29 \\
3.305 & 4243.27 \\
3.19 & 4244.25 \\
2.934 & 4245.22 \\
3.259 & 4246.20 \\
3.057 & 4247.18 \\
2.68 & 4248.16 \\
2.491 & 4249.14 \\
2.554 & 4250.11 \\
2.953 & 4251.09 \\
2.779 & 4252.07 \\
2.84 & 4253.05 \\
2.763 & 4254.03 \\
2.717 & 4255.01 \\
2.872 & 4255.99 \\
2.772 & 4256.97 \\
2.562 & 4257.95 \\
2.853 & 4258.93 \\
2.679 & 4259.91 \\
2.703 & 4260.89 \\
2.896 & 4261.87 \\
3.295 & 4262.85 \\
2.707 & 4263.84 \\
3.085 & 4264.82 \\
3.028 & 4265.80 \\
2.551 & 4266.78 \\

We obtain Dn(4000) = 1.3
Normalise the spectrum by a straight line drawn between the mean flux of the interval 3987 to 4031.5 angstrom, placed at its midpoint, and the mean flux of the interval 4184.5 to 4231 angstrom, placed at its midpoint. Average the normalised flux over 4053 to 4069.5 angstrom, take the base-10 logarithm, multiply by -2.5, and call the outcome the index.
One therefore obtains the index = 0.031 mag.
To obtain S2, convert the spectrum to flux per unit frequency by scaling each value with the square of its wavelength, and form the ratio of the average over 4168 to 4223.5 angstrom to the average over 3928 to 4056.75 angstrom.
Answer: 1.3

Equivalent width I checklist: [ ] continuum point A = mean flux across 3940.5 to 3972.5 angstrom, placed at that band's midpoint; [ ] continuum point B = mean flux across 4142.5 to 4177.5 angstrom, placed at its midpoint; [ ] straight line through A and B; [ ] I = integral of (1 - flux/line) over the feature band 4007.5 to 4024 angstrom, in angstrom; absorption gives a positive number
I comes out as -4.56 angstrom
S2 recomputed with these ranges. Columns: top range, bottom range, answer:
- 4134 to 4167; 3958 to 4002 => 1.33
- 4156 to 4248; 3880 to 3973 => 1.53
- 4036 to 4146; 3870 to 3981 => 1.28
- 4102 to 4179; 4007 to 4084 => 0.95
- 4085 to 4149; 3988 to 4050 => 0.87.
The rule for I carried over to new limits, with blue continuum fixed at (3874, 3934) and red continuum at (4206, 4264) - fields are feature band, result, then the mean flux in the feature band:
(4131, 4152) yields -0.9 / 2.79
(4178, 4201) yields -2.7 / 3.1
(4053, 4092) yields -4.0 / 2.79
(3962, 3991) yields 3.4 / 2.07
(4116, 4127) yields 0.2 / 2.59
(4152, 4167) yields -0.5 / 2.79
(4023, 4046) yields -4.5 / 2.94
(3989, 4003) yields -2.9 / 2.88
